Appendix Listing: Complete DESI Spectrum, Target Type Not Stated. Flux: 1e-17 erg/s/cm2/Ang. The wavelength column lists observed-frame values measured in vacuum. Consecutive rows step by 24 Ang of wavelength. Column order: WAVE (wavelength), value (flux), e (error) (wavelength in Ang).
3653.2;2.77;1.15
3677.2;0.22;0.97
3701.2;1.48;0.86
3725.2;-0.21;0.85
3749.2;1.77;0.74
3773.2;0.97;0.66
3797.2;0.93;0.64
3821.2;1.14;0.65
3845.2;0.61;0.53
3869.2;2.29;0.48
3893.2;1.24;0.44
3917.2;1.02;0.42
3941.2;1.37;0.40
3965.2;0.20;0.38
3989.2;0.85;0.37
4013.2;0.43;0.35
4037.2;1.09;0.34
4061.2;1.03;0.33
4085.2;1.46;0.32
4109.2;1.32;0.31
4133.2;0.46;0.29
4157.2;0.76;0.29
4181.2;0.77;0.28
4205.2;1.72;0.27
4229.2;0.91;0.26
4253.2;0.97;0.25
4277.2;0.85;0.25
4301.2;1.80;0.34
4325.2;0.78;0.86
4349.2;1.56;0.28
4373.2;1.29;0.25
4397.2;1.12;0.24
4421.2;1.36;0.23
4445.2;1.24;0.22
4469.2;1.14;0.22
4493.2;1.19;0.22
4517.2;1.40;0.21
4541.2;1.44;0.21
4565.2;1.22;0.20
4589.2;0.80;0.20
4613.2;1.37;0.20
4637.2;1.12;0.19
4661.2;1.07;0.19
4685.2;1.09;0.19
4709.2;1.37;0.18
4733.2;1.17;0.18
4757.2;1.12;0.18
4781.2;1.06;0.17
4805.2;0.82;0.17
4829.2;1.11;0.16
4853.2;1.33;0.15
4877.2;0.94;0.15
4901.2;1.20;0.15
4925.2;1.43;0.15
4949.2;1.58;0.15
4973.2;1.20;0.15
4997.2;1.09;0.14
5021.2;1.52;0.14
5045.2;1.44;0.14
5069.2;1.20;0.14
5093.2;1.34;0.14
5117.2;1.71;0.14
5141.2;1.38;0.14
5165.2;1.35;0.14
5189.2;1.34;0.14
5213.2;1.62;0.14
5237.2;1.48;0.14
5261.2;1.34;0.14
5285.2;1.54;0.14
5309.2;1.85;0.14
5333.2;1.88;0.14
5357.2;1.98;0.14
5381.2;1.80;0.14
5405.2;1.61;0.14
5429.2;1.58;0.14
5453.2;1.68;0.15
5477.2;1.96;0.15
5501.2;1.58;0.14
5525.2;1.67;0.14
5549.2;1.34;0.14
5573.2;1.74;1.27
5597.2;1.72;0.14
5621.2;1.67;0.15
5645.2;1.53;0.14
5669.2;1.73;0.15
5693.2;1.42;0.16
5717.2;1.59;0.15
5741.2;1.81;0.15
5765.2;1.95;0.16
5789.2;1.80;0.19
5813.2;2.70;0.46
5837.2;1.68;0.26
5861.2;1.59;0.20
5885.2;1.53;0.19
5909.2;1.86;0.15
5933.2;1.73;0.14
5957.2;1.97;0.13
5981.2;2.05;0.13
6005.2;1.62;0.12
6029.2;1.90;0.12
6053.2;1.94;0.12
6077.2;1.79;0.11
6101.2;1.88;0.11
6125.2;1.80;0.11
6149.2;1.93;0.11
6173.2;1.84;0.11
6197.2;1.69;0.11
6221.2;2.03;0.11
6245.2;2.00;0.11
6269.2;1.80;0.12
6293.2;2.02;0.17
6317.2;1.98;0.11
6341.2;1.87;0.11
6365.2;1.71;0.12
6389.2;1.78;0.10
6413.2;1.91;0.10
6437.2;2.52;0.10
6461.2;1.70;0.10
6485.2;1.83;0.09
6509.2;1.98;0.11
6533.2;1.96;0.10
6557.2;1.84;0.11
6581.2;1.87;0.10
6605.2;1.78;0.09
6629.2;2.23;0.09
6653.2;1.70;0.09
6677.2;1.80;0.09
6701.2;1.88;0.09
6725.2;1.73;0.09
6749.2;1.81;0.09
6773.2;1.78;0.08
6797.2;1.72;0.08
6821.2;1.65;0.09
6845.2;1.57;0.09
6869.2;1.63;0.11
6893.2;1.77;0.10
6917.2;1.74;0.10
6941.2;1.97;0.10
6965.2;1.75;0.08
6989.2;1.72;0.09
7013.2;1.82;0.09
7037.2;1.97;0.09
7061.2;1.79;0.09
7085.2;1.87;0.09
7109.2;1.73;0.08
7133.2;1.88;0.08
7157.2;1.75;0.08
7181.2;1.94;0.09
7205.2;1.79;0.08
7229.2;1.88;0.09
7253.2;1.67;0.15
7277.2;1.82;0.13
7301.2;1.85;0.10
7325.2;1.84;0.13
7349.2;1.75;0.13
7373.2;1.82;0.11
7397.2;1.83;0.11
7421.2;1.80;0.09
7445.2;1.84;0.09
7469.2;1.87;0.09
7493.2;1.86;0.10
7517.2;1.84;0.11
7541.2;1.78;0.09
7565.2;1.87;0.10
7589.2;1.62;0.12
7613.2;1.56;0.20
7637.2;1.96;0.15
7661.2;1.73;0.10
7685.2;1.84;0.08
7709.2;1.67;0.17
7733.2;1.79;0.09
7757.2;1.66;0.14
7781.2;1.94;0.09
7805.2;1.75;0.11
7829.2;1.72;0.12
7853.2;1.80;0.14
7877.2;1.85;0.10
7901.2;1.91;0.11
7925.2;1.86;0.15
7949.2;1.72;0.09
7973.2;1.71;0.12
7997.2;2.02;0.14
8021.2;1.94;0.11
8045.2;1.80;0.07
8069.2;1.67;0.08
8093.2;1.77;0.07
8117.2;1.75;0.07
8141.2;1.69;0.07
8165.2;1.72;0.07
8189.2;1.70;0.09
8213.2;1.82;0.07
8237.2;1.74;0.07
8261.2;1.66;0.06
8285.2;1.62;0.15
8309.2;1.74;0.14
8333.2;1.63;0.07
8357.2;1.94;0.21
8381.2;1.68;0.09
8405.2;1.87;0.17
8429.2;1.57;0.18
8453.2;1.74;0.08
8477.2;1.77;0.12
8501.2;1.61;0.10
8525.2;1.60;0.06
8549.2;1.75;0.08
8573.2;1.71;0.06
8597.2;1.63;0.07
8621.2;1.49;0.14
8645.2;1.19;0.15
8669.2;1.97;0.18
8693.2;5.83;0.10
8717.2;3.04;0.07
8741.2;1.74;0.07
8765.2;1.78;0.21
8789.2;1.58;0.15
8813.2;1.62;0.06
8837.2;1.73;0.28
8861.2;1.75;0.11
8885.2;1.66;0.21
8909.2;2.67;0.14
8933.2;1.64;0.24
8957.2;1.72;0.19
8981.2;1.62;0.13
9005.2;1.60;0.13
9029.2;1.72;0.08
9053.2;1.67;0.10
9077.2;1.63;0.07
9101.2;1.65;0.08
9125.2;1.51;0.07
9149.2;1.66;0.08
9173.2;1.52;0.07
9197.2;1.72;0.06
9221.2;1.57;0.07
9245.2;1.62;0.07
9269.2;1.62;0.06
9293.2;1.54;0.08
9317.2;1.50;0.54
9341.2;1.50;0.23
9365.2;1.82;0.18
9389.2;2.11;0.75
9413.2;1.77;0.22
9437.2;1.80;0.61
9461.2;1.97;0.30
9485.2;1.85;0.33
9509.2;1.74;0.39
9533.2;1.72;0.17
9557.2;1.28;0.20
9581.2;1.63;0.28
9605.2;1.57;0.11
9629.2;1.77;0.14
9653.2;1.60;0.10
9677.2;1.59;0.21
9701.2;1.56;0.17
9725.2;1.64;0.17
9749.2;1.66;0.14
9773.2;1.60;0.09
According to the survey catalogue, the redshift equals 0.32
